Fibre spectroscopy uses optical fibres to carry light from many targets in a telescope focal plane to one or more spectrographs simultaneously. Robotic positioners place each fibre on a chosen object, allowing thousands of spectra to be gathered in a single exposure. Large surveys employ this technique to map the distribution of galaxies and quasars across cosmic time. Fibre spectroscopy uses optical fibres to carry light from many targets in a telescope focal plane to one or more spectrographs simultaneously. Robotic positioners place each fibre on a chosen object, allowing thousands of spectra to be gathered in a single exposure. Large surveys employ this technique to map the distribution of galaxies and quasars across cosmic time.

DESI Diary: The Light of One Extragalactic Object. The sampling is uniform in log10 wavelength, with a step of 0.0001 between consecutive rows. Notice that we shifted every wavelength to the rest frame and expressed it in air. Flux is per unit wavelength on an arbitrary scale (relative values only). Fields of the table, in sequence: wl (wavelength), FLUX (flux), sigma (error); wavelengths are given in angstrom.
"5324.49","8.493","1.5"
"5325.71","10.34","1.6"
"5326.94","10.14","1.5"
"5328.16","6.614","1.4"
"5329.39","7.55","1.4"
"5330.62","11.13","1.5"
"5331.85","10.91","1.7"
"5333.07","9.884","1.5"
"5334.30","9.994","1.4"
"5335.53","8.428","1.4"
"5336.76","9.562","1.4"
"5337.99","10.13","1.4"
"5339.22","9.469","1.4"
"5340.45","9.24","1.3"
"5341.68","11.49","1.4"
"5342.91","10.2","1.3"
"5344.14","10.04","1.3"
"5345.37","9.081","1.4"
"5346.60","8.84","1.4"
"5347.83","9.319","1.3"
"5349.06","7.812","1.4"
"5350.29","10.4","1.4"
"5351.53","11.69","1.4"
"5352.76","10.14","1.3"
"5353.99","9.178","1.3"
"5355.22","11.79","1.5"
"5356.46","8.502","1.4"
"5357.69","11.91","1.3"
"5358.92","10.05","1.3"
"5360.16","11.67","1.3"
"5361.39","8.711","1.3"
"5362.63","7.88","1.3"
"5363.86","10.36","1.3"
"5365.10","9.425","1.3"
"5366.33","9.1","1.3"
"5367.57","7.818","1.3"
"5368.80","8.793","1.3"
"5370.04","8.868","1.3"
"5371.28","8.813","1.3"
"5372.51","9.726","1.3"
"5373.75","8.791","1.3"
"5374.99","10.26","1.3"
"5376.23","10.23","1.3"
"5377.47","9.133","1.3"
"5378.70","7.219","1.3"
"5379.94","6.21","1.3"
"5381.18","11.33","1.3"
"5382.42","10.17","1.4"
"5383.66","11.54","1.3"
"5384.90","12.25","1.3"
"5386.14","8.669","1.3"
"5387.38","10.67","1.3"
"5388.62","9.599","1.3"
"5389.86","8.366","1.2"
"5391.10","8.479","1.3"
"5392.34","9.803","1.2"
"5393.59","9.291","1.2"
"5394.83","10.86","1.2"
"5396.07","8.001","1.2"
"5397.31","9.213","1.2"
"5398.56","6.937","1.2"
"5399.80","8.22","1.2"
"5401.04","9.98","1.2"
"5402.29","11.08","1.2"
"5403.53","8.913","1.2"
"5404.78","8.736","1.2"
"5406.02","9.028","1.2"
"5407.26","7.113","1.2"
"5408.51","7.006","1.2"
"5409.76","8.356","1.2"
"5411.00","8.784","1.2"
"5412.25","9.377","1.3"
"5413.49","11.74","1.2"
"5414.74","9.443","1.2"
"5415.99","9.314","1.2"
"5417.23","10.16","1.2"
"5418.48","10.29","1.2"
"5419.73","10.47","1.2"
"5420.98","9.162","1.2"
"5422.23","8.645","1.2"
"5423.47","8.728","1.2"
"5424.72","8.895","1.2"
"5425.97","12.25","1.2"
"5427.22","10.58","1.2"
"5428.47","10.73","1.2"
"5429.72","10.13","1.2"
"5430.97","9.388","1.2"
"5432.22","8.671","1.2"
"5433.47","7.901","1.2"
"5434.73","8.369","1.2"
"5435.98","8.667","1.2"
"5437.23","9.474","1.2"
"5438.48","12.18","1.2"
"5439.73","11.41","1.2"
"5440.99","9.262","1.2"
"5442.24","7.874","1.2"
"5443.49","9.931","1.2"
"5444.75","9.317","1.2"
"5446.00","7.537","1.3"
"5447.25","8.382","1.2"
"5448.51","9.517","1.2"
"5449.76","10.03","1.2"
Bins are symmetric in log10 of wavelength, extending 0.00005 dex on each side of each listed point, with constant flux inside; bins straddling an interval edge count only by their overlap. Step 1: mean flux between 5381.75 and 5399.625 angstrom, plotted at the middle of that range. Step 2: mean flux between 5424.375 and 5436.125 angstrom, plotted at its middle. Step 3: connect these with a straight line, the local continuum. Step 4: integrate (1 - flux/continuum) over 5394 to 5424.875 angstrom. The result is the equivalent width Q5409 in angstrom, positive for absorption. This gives 1.4 angstrom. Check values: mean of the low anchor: 9.53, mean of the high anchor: 9.6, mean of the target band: 9.15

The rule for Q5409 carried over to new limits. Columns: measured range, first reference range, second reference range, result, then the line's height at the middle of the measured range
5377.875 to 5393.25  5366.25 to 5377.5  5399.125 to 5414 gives -0.72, 9.09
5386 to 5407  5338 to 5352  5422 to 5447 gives 1.03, 9.61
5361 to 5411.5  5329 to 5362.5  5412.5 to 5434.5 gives 3.60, 9.82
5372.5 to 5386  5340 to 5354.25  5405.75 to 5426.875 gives -0.11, 9.6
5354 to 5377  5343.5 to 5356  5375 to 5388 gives 0.50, 9.79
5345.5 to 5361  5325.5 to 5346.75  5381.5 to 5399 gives -0.71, 9.62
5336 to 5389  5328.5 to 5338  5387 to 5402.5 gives -1.57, 9.4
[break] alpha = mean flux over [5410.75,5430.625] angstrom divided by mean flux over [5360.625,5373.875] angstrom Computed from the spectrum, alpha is 1.11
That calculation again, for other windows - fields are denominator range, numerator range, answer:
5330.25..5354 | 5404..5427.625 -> 0.95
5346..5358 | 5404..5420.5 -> 0.93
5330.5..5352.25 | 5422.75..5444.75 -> 0.98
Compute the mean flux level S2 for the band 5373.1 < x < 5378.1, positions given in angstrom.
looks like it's 9.59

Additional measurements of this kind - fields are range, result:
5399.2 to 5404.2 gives 9.54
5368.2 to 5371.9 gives 8.83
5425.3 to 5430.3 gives 10.9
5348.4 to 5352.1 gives 9.93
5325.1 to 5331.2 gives 9.14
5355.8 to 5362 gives 10.2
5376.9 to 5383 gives 8.81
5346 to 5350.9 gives 9.1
